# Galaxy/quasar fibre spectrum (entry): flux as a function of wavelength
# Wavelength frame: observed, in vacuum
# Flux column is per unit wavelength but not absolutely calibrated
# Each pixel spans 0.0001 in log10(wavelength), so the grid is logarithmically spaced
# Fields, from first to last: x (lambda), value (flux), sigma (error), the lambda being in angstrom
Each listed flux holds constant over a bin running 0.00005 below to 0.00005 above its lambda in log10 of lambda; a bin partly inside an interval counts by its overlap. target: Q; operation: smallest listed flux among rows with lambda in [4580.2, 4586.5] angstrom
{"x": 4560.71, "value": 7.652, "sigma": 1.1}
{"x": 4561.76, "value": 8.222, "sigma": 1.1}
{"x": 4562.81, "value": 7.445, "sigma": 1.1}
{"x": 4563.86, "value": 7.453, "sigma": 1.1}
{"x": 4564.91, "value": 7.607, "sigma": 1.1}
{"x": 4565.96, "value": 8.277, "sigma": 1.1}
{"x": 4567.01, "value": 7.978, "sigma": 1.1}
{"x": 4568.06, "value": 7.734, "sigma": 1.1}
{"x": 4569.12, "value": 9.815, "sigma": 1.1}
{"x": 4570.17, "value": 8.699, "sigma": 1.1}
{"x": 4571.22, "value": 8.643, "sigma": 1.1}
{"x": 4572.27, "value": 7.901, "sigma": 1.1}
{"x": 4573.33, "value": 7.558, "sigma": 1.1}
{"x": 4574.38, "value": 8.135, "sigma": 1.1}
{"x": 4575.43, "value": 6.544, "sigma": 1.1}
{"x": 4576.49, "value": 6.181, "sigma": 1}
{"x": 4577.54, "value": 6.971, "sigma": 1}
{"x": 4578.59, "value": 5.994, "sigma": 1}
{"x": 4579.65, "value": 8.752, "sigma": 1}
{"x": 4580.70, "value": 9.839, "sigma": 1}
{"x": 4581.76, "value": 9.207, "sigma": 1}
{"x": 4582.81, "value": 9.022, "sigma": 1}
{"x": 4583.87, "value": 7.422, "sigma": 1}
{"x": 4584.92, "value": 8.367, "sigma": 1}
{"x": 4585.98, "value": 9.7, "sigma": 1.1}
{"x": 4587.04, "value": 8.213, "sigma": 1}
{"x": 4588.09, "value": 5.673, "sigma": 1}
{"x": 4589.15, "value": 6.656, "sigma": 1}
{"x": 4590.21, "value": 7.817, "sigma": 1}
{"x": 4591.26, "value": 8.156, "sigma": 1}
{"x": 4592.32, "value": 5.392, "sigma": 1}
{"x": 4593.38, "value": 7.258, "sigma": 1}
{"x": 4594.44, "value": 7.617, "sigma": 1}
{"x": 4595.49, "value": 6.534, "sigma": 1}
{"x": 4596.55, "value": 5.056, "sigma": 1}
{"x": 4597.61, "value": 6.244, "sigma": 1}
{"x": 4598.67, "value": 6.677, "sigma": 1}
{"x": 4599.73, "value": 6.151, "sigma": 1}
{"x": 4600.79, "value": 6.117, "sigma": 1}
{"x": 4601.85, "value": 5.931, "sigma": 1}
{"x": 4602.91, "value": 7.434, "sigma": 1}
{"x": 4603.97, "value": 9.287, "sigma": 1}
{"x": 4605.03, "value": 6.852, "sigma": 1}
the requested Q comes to 7.422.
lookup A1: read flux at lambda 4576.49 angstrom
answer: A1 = 6.181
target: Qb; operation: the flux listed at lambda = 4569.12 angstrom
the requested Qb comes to 9.815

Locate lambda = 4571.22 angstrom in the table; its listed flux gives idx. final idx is 8.643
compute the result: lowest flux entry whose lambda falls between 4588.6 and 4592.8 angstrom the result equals 5.392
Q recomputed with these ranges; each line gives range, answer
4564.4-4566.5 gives 7.607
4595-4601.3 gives 5.056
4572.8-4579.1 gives 5.994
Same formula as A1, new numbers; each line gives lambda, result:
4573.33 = 7.558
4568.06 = 7.734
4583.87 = 7.422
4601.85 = 5.931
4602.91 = 7.434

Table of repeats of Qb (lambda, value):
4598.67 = 6.677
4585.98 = 9.7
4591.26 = 8.156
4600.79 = 6.117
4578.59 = 5.994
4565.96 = 8.277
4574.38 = 8.135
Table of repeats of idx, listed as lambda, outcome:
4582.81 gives 9.022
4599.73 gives 6.151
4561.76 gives 8.222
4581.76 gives 9.207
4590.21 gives 7.817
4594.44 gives 7.617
